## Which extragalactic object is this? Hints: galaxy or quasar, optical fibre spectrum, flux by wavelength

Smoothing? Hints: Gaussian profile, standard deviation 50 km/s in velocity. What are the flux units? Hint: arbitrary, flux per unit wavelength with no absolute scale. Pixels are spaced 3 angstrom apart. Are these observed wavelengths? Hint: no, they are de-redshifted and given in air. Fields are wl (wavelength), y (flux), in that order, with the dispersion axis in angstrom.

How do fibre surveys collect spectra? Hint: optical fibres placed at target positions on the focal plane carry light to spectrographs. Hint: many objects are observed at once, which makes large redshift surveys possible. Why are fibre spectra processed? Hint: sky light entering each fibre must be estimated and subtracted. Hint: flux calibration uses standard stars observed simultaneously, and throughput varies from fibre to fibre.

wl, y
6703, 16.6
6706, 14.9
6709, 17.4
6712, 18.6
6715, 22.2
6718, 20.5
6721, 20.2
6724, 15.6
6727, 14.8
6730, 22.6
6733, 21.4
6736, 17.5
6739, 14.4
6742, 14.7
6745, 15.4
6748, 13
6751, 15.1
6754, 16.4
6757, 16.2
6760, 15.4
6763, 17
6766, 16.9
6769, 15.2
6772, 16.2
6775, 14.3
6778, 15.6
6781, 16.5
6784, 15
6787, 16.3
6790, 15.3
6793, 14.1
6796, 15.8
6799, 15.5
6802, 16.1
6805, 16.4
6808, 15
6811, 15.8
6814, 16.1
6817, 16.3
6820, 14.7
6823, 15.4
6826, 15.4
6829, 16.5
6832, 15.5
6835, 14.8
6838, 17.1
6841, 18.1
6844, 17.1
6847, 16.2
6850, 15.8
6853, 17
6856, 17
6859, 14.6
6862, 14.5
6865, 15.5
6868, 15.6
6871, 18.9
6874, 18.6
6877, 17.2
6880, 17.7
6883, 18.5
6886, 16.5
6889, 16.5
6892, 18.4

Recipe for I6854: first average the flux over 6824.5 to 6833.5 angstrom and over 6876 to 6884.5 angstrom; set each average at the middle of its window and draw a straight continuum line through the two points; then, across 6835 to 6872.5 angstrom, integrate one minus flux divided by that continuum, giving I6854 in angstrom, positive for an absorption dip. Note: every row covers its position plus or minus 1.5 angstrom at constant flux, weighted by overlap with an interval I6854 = 0.85 angstrom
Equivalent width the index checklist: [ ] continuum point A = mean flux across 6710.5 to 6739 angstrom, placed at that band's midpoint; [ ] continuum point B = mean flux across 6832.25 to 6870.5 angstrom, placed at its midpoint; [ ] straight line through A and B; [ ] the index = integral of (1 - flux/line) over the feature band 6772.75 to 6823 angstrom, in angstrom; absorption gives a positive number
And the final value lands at 5.2 angstrom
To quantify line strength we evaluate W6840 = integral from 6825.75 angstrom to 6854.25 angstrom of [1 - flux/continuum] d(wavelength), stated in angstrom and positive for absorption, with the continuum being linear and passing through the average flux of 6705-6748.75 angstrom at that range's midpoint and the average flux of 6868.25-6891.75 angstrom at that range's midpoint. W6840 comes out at 2.0 angstrom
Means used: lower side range 17.7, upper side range 17.6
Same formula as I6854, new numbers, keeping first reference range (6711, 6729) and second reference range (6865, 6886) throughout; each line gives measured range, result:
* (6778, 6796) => 2.70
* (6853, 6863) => 1.13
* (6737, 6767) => 4.93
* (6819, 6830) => 1.49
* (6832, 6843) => 0.79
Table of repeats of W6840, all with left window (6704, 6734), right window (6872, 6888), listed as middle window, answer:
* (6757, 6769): 1.4 angstrom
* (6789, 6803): 2.2 angstrom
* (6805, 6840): 4.5 angstrom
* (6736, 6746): 1.8 angstrom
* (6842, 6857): 1.0 angstrom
